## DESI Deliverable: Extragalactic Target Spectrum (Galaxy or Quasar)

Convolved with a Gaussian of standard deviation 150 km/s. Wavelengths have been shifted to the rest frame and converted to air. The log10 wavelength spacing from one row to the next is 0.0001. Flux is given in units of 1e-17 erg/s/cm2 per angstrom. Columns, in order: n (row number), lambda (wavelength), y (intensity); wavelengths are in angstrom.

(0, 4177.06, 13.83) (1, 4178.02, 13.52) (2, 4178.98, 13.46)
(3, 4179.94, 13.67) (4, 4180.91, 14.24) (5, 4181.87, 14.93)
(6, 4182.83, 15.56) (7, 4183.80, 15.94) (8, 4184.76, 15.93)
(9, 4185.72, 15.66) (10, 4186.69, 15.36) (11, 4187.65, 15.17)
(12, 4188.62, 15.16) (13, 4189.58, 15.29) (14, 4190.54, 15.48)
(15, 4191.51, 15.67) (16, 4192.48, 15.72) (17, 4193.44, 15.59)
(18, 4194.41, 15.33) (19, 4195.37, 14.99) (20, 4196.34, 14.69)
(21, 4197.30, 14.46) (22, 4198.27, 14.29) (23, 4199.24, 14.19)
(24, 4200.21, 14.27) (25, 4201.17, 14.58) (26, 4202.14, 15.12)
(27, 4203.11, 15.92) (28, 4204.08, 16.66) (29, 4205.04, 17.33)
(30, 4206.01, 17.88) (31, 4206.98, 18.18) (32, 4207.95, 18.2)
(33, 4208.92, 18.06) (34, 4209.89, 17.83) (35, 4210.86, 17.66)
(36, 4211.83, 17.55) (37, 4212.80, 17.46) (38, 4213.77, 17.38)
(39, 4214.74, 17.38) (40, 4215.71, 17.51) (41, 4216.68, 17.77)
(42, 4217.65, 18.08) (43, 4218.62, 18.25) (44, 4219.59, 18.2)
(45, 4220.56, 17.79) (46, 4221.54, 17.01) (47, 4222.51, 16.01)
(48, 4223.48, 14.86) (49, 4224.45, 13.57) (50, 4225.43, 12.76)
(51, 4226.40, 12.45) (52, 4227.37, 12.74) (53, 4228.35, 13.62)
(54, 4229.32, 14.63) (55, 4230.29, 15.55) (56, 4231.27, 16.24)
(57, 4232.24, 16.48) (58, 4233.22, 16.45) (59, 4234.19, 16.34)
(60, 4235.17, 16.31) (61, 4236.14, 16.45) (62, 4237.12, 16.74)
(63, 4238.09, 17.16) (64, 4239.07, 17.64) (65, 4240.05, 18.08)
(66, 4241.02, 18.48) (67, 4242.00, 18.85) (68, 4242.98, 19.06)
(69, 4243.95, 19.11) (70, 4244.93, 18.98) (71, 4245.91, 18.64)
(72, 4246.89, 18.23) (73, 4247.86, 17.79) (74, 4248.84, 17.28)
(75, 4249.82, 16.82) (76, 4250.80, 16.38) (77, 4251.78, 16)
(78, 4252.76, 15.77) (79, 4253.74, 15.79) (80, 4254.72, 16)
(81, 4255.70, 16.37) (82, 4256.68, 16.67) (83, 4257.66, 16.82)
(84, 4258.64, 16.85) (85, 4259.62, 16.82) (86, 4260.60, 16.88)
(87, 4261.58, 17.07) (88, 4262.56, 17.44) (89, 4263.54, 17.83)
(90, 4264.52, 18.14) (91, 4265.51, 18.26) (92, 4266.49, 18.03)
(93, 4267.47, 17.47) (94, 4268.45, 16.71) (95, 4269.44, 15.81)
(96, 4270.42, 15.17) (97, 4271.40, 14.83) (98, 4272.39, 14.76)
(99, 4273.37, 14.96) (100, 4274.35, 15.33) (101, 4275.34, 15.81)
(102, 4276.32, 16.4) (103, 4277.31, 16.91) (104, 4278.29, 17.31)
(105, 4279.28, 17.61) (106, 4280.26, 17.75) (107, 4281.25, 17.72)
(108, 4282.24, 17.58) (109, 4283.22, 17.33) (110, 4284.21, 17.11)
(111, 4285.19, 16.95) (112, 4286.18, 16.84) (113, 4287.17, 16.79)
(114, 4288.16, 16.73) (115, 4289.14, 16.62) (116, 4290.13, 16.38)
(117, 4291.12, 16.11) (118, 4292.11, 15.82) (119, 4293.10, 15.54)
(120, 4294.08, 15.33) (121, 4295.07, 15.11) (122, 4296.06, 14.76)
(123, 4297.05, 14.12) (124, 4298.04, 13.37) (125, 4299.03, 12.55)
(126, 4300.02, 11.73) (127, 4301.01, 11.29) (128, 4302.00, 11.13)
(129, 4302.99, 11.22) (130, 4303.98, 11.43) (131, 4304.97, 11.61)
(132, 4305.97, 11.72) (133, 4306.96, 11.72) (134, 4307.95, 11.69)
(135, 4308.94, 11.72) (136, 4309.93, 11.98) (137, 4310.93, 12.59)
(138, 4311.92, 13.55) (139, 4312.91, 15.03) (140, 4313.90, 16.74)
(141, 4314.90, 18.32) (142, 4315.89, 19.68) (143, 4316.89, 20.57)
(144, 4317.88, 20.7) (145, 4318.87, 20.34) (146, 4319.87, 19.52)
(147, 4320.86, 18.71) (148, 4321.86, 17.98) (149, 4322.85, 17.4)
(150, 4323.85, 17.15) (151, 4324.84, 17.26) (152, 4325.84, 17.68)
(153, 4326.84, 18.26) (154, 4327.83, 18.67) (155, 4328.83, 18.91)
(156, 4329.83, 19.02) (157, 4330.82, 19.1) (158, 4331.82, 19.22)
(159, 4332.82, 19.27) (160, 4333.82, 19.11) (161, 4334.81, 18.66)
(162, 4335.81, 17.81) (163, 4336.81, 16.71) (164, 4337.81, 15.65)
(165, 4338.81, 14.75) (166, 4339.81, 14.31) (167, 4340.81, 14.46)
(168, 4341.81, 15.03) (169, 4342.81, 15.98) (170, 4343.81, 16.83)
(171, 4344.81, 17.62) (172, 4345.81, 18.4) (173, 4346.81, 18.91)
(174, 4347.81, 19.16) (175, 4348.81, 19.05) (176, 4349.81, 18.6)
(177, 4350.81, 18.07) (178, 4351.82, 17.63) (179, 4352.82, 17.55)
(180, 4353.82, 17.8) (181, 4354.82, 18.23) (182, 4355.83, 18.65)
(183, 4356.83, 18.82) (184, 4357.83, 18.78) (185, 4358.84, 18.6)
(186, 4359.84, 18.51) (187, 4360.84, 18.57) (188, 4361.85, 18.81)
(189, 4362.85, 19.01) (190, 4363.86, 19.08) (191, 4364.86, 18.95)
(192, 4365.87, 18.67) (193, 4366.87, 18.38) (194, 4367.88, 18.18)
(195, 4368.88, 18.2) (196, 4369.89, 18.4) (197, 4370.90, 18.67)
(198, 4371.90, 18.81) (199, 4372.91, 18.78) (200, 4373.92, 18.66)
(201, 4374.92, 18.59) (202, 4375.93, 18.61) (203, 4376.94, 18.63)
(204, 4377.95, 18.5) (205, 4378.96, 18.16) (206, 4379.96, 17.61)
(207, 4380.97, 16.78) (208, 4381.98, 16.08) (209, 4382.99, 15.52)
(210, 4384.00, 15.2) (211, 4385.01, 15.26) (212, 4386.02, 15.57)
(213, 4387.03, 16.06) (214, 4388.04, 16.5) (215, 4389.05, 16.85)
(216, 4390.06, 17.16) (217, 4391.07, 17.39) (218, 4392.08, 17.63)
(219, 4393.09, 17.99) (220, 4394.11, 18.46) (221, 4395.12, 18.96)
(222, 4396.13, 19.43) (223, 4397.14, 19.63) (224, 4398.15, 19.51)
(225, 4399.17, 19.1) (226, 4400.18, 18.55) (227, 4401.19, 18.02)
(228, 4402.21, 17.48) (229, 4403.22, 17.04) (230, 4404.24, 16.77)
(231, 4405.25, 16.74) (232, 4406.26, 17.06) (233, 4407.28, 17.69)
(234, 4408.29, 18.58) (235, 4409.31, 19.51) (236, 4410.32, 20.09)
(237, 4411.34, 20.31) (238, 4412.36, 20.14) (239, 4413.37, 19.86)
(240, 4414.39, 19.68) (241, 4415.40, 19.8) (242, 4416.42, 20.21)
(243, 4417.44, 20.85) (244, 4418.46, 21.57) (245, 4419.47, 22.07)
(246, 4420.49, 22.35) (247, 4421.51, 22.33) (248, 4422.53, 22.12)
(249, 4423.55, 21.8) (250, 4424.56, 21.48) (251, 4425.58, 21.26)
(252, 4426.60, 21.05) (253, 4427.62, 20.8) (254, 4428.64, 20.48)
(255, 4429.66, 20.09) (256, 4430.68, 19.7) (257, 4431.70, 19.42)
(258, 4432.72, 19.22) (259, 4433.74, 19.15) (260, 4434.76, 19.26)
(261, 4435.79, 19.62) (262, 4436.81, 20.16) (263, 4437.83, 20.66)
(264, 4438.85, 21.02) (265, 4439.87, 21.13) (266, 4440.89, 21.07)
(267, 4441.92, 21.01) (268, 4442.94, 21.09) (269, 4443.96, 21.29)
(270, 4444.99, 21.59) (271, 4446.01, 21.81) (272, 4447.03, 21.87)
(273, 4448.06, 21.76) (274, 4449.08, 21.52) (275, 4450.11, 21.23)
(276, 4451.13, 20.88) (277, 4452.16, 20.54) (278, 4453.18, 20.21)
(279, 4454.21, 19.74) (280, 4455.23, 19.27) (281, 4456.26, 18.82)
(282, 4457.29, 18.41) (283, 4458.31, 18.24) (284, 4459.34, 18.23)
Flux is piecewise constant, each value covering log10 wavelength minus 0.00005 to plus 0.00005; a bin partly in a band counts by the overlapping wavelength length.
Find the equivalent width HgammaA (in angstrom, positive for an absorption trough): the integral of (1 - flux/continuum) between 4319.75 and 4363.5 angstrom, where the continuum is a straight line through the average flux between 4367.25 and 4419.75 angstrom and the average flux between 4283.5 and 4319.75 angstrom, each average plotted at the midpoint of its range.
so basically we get -4.1 angstrom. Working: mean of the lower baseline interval 14.9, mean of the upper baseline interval 18.3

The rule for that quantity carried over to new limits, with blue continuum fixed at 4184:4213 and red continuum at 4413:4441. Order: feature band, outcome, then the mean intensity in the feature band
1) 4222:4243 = 1.03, 15.9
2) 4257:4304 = 4.64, 15.9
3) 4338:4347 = 1.32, 16.1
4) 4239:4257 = -0.52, 17.5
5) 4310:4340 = 1.38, 17.7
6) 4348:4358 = 0.42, 18.3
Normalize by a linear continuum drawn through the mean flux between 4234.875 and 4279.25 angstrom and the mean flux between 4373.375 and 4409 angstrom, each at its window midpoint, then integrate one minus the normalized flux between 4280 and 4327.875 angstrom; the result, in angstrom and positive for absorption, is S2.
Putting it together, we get 4.4 angstrom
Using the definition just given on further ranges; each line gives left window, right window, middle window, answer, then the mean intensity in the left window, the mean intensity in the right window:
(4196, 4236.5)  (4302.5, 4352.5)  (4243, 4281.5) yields -1.23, 16.2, 16.7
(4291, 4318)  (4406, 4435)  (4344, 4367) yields -2.31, 14.1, 20.3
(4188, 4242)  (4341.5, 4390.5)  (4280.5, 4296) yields 0.45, 16.2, 17.9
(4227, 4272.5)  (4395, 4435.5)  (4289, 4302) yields 2.43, 16.8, 19.7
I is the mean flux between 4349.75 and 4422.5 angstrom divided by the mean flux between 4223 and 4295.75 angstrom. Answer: 1.12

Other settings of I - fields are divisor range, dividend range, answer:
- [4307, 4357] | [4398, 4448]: 1.16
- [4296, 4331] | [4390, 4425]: 1.25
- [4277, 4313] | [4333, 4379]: 1.23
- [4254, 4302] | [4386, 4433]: 1.20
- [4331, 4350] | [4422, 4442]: 1.18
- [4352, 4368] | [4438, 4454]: 1.14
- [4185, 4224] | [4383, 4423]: 1.14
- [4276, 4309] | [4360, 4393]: 1.19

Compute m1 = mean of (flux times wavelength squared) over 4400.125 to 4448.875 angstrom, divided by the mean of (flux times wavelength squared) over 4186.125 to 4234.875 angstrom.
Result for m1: 1.39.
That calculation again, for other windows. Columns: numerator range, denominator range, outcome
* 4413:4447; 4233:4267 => 1.30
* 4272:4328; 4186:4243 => 1.01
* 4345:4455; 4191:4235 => 1.30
